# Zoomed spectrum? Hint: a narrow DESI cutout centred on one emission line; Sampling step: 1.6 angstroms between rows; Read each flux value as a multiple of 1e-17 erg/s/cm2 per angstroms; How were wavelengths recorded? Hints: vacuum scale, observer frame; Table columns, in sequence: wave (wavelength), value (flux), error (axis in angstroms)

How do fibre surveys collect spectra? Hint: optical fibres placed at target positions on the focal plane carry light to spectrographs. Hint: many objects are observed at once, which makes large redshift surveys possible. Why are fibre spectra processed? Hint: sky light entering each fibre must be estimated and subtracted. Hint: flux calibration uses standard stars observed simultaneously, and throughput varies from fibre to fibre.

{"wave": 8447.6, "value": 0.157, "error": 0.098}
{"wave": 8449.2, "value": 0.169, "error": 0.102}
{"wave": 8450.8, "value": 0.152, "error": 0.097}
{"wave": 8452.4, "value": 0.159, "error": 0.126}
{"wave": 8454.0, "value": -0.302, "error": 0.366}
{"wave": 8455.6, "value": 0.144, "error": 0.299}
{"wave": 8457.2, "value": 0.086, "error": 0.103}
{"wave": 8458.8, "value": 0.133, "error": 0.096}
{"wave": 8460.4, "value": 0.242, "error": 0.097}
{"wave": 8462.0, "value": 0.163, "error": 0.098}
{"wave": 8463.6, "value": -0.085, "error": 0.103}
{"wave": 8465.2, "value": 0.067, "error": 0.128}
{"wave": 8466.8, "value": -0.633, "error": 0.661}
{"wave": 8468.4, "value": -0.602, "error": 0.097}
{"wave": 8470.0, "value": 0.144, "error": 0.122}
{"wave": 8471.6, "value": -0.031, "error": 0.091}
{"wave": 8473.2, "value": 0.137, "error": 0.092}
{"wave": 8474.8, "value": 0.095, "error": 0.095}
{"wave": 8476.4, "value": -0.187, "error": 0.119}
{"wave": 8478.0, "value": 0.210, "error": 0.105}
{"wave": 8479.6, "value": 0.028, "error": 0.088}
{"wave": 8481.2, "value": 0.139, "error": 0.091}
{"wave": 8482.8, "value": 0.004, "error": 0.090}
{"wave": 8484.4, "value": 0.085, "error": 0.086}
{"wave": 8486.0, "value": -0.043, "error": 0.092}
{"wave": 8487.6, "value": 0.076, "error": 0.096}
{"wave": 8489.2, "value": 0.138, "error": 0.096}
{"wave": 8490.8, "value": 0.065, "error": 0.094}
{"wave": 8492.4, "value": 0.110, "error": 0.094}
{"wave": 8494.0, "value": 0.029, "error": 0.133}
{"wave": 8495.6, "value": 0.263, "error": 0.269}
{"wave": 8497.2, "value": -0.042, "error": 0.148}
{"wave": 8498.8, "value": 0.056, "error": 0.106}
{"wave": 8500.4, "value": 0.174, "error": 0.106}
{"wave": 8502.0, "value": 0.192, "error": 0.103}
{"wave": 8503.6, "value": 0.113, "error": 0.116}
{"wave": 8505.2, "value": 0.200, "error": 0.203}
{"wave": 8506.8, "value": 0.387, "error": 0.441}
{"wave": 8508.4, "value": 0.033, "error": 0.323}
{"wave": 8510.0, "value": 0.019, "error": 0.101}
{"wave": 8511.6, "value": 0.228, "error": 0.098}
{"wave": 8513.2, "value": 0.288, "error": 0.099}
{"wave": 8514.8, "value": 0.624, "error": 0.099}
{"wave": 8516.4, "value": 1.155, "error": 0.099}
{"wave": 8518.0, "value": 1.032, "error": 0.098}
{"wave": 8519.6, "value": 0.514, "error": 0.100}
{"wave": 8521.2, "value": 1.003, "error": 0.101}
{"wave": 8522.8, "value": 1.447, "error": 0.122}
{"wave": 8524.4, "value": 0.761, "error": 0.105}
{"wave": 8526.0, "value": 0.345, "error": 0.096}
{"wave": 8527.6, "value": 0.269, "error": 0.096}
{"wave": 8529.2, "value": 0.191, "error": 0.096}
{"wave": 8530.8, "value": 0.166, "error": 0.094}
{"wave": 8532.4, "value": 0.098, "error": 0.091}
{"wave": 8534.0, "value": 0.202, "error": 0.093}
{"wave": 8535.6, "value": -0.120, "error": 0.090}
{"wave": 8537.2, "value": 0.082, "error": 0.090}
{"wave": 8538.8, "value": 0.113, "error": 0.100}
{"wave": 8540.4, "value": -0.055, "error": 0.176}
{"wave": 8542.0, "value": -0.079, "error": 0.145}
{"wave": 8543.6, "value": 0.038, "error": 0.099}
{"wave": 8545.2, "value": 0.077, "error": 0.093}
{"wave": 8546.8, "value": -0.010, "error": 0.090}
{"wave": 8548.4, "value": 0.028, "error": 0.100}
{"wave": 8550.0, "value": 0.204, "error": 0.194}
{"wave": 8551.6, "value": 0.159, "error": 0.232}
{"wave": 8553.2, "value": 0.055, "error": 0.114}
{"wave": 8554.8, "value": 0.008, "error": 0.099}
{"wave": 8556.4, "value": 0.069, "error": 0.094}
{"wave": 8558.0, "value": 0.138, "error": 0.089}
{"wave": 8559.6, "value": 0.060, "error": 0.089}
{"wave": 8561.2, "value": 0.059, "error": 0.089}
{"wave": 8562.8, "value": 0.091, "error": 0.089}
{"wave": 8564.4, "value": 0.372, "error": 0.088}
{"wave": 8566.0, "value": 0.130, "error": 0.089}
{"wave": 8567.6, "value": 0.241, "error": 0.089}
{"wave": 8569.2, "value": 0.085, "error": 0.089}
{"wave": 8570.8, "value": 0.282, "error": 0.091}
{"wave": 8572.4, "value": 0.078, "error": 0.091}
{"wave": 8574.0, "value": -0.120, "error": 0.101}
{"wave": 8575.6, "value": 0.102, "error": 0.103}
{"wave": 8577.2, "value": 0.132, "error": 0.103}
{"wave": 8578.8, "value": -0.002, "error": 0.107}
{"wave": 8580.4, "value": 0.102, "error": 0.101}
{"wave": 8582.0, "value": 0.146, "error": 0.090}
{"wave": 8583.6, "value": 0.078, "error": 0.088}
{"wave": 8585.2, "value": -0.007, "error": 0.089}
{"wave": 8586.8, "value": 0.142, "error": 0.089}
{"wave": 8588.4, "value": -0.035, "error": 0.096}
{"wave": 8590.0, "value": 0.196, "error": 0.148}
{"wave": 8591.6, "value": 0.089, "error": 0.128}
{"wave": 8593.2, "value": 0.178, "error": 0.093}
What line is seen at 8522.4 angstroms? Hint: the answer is [O II]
